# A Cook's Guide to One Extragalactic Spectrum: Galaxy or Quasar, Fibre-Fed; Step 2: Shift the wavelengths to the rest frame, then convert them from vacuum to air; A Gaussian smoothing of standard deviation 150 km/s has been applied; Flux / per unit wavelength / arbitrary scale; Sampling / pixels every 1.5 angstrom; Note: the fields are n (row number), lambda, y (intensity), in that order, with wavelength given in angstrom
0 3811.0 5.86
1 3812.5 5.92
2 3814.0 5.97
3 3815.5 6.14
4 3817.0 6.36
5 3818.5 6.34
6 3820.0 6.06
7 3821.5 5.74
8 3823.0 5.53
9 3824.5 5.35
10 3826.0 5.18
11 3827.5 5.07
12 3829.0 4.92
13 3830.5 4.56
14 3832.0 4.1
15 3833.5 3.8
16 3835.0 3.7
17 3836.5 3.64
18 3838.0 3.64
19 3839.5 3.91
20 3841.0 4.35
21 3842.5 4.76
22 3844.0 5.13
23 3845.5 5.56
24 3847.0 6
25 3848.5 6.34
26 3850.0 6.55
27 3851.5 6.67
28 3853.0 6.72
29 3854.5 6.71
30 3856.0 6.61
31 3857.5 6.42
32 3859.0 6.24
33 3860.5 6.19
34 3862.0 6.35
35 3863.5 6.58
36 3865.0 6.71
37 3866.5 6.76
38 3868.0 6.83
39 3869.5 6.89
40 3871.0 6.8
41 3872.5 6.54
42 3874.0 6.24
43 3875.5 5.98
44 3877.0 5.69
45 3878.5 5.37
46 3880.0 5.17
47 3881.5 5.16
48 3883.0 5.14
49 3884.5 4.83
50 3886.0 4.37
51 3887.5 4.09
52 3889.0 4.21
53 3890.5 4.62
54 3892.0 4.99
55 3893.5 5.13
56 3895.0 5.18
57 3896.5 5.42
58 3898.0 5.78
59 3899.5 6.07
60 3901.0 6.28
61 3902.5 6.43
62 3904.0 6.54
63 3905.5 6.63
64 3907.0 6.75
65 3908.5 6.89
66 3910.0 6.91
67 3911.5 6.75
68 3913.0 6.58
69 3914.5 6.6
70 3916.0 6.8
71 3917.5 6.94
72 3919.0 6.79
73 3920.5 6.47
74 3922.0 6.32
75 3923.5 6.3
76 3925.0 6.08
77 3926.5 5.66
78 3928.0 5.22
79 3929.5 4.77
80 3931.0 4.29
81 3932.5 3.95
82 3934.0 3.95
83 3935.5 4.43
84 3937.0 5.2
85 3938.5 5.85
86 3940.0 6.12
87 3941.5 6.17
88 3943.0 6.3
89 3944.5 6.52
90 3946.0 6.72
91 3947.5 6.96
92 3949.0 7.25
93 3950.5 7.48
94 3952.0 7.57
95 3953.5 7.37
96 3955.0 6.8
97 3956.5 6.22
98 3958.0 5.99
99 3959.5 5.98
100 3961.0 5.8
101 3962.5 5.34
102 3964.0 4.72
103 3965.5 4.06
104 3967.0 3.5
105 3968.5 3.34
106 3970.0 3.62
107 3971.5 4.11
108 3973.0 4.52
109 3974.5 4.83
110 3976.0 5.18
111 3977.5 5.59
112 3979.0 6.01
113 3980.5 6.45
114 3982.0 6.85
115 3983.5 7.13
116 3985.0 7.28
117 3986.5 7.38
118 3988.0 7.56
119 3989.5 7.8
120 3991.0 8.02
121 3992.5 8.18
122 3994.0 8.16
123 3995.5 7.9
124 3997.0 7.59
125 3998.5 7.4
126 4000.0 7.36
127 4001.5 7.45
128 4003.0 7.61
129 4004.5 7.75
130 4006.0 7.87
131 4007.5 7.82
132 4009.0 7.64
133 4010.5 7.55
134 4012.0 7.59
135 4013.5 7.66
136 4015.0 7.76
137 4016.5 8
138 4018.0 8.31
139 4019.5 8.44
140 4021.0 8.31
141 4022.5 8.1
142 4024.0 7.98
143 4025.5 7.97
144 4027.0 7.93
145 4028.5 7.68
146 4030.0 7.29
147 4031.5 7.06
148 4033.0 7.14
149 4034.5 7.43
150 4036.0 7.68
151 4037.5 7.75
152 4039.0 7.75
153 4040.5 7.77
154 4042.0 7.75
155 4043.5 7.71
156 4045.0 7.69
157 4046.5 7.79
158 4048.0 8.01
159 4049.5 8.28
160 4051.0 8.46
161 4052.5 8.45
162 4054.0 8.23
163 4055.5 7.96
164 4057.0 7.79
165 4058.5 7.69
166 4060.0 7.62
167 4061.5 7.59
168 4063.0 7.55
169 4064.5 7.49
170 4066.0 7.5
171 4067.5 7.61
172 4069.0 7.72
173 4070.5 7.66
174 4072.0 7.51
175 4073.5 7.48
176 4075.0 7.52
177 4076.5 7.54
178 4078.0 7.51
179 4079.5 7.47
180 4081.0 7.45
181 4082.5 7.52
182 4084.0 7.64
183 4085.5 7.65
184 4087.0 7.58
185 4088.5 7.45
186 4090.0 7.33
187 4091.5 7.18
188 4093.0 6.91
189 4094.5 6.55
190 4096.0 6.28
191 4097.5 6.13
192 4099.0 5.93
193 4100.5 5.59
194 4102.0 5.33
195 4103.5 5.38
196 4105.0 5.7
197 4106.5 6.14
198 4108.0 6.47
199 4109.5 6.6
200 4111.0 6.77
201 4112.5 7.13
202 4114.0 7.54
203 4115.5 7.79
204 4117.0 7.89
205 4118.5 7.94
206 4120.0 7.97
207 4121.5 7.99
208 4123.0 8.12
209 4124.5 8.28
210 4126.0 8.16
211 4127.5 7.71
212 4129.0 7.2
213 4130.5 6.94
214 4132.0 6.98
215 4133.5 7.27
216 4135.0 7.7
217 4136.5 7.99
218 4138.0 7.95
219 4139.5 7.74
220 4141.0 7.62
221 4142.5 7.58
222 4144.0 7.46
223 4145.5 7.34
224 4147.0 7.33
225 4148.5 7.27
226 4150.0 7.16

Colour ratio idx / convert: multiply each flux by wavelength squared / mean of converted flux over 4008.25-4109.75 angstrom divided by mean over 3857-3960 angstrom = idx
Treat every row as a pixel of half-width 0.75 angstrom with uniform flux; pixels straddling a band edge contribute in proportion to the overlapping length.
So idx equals 1.3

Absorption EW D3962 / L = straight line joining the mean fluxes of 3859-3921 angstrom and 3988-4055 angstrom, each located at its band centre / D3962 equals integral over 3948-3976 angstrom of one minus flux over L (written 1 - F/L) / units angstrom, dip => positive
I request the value 6.0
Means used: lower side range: 6.01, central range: 5.48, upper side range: 7.82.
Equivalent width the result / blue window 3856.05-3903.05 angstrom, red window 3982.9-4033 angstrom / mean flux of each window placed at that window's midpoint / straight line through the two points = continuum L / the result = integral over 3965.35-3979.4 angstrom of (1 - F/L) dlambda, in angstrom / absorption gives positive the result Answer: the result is 5.4 angstrom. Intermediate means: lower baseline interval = 5.77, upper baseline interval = 7.74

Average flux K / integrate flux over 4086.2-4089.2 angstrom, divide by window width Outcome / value 7.52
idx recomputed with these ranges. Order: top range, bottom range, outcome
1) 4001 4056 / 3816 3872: 1.52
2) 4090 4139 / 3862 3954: 1.31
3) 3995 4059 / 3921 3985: 1.43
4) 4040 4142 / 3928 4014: 1.24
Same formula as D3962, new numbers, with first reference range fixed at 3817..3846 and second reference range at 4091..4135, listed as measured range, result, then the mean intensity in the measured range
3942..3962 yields -3.2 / 6.67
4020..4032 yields -2.9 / 7.82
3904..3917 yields -3.1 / 6.73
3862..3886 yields -3.9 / 6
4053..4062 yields -1.8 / 7.84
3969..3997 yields -2.2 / 6.48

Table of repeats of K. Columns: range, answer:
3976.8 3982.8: 6.24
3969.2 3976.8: 4.45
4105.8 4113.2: 6.62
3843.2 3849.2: 5.74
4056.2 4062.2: 7.68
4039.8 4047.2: 7.74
